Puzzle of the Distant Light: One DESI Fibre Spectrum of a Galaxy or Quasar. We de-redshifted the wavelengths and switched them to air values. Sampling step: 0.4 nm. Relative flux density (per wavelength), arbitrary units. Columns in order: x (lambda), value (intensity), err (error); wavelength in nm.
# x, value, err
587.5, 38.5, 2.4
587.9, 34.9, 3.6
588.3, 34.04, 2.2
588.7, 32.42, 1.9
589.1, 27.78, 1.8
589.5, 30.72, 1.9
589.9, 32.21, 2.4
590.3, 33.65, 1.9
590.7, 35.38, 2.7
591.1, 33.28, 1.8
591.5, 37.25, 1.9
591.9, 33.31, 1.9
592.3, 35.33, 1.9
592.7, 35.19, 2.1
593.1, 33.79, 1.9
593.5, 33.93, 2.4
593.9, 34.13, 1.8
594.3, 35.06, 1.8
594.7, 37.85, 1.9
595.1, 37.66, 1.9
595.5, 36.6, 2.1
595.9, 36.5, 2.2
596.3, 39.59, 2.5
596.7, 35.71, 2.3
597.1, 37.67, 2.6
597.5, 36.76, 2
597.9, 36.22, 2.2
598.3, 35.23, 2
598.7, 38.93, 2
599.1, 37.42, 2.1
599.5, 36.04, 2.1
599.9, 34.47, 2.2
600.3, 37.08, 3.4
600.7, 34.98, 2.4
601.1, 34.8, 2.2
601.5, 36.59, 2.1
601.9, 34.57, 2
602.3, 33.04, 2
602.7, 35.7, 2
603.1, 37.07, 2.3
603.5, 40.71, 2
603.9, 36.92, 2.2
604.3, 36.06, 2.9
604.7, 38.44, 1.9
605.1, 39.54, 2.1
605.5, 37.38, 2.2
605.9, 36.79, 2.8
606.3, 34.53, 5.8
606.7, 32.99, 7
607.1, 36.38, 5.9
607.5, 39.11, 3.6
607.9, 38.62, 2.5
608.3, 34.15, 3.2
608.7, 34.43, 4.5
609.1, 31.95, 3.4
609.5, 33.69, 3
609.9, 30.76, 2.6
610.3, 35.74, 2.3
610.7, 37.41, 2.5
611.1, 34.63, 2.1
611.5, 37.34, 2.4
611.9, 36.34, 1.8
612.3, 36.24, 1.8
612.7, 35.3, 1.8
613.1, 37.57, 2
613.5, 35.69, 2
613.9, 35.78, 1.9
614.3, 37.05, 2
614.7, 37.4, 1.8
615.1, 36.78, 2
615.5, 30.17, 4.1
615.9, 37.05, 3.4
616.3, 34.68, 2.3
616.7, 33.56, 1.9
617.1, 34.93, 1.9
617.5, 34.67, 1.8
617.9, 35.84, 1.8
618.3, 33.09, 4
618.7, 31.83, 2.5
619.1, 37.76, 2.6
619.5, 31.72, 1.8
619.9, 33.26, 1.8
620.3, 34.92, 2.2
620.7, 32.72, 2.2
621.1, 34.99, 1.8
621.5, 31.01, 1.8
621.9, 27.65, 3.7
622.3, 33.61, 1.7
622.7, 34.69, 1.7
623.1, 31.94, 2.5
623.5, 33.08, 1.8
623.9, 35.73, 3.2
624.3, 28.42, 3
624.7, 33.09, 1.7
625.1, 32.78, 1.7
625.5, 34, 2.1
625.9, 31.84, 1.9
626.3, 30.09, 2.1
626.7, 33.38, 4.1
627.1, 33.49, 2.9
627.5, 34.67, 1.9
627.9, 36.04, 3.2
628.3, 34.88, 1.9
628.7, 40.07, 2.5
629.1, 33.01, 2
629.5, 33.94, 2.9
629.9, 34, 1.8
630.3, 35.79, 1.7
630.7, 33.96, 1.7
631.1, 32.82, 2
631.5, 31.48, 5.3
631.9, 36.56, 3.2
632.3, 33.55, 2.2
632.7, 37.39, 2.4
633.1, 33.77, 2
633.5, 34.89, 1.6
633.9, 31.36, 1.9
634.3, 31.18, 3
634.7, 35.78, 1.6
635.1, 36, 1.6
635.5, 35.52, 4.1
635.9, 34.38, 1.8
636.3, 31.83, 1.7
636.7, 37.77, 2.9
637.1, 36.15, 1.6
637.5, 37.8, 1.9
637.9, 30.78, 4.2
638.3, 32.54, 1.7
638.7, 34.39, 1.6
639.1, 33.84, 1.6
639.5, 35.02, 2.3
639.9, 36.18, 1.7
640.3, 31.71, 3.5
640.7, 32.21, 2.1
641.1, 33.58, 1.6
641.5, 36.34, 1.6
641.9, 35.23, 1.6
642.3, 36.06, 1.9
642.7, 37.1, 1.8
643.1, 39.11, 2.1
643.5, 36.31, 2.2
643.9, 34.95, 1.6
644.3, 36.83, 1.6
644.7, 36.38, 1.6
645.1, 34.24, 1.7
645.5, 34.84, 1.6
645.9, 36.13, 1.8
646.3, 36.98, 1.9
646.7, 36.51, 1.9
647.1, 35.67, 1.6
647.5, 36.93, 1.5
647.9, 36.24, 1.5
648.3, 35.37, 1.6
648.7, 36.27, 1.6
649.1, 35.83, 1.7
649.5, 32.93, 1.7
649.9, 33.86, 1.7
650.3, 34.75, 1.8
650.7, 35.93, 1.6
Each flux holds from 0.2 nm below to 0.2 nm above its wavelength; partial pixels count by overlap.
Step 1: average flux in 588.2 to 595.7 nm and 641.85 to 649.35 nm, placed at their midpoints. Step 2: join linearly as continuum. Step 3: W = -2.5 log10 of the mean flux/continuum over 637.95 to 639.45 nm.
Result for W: 0.08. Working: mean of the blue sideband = 34.2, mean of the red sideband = 36.2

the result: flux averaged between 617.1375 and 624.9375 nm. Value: 33.2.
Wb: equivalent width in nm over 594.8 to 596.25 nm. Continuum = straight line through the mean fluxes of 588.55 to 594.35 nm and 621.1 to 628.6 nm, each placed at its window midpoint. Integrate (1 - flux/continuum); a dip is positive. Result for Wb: -0.16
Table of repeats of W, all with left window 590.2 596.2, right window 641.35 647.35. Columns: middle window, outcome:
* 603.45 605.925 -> -0.07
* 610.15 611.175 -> -0.01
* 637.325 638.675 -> 0.07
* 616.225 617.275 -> 0.04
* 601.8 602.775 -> 0.04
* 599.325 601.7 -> -0.01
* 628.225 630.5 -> 0.02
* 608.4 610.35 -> 0.08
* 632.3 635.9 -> 0.05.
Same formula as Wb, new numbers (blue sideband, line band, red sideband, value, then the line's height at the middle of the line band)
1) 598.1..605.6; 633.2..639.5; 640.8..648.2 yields 0.32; 36.1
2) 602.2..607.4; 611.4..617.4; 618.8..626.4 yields -0.18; 34.6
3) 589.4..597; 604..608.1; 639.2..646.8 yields -0.20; 35.3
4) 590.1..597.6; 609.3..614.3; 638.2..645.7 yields -0.02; 35.5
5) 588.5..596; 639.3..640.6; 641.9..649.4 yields 0.07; 35.9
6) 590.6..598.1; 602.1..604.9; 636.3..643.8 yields -0.09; 35.7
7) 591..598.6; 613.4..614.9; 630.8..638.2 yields -0.06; 35.2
